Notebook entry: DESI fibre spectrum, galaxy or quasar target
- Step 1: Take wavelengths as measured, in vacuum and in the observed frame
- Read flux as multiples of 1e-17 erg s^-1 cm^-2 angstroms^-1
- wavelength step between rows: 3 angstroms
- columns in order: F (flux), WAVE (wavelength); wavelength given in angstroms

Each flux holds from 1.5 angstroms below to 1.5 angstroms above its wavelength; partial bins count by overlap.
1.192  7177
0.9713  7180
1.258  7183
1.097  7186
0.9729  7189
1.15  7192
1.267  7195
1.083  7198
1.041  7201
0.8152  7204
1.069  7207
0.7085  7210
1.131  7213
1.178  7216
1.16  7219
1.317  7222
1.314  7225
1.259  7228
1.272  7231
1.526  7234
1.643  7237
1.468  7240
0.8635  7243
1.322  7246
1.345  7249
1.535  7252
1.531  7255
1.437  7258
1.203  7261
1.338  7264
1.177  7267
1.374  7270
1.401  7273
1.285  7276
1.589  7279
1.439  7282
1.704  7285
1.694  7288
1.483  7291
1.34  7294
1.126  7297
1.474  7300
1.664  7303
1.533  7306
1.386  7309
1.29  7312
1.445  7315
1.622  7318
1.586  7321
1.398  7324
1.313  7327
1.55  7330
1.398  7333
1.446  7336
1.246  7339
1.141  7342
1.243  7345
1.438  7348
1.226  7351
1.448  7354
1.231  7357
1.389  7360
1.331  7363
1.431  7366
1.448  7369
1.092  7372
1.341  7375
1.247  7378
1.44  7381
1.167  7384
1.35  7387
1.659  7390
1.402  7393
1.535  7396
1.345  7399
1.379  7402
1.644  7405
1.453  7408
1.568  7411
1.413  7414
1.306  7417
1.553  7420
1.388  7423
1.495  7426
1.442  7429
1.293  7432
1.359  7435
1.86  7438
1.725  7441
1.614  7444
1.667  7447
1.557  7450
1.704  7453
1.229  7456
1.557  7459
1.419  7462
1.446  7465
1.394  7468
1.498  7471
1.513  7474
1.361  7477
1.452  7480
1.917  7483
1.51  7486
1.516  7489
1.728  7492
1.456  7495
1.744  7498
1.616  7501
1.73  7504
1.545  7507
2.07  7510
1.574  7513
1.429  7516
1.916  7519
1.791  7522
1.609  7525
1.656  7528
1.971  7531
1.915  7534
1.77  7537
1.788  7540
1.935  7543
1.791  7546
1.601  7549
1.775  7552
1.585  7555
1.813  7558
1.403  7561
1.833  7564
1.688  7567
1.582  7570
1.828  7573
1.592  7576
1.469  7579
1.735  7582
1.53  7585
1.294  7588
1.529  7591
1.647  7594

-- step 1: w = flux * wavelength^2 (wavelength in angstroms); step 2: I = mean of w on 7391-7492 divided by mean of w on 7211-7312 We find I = 1.15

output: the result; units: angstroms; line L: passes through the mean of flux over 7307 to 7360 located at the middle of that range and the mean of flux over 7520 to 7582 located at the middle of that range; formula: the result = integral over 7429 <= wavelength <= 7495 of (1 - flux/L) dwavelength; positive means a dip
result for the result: 1.9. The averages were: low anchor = 1.38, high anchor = 1.72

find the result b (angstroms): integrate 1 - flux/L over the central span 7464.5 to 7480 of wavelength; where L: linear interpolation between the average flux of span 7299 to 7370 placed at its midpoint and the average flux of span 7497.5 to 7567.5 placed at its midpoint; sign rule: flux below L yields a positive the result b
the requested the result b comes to 1.8 angstroms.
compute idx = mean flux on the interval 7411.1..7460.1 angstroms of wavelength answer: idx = 1.51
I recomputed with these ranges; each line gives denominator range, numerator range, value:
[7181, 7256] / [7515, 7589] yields 1.53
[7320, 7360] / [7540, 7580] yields 1.32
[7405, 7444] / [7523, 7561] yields 1.21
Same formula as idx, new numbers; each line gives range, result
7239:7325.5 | 1.42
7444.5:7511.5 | 1.57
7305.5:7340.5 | 1.43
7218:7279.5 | 1.35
